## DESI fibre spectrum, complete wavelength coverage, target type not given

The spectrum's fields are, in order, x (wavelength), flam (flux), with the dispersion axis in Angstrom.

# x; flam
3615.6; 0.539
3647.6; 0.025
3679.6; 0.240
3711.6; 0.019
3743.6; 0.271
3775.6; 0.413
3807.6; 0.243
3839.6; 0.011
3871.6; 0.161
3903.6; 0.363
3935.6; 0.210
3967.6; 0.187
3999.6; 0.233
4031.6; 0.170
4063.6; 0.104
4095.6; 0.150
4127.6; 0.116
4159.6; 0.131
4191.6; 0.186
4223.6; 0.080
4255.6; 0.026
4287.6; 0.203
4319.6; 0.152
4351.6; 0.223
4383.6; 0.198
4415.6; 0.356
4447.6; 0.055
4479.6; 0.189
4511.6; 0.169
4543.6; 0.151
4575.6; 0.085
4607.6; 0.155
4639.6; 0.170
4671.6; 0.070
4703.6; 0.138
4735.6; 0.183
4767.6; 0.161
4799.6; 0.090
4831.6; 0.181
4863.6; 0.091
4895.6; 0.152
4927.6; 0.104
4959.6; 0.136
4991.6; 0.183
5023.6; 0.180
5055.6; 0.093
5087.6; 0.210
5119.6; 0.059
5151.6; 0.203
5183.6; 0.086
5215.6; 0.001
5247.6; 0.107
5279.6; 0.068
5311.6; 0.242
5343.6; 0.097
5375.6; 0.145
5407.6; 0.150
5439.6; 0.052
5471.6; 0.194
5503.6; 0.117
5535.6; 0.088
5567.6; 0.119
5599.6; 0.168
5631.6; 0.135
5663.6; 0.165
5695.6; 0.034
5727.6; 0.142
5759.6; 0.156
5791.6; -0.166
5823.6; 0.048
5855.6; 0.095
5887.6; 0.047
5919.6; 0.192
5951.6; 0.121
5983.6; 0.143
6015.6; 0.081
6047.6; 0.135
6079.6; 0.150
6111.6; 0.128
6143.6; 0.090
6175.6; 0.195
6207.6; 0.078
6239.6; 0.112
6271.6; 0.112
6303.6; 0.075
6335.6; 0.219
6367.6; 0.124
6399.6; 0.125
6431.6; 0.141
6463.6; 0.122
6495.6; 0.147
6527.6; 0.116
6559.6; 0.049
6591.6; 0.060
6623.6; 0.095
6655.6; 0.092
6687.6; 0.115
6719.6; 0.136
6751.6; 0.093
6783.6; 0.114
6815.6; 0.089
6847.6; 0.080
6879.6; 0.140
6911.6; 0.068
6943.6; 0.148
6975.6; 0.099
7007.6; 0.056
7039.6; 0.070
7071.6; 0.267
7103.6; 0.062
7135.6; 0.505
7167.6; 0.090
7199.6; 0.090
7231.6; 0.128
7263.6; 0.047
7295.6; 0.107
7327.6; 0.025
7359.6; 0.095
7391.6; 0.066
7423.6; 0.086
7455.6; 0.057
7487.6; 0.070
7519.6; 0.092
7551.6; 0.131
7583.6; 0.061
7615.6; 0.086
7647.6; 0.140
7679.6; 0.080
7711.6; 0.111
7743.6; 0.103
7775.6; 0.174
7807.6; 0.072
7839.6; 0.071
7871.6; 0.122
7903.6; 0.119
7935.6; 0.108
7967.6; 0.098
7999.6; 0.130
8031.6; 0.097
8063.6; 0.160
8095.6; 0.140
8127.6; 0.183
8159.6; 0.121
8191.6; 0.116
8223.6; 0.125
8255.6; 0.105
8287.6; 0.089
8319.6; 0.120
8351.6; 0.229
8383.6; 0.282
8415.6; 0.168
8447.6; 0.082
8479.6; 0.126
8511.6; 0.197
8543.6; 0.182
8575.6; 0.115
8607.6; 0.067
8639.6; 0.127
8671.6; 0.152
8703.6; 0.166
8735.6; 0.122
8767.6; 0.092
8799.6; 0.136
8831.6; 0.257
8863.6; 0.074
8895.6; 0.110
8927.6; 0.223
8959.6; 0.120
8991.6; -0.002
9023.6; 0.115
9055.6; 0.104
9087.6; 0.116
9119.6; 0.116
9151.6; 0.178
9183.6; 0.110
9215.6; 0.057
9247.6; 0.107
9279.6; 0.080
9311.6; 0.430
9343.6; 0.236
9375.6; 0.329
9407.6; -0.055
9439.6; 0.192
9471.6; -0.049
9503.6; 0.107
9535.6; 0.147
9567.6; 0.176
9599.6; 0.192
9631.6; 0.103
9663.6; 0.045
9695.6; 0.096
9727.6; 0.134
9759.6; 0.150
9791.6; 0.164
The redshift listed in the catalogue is 0.426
